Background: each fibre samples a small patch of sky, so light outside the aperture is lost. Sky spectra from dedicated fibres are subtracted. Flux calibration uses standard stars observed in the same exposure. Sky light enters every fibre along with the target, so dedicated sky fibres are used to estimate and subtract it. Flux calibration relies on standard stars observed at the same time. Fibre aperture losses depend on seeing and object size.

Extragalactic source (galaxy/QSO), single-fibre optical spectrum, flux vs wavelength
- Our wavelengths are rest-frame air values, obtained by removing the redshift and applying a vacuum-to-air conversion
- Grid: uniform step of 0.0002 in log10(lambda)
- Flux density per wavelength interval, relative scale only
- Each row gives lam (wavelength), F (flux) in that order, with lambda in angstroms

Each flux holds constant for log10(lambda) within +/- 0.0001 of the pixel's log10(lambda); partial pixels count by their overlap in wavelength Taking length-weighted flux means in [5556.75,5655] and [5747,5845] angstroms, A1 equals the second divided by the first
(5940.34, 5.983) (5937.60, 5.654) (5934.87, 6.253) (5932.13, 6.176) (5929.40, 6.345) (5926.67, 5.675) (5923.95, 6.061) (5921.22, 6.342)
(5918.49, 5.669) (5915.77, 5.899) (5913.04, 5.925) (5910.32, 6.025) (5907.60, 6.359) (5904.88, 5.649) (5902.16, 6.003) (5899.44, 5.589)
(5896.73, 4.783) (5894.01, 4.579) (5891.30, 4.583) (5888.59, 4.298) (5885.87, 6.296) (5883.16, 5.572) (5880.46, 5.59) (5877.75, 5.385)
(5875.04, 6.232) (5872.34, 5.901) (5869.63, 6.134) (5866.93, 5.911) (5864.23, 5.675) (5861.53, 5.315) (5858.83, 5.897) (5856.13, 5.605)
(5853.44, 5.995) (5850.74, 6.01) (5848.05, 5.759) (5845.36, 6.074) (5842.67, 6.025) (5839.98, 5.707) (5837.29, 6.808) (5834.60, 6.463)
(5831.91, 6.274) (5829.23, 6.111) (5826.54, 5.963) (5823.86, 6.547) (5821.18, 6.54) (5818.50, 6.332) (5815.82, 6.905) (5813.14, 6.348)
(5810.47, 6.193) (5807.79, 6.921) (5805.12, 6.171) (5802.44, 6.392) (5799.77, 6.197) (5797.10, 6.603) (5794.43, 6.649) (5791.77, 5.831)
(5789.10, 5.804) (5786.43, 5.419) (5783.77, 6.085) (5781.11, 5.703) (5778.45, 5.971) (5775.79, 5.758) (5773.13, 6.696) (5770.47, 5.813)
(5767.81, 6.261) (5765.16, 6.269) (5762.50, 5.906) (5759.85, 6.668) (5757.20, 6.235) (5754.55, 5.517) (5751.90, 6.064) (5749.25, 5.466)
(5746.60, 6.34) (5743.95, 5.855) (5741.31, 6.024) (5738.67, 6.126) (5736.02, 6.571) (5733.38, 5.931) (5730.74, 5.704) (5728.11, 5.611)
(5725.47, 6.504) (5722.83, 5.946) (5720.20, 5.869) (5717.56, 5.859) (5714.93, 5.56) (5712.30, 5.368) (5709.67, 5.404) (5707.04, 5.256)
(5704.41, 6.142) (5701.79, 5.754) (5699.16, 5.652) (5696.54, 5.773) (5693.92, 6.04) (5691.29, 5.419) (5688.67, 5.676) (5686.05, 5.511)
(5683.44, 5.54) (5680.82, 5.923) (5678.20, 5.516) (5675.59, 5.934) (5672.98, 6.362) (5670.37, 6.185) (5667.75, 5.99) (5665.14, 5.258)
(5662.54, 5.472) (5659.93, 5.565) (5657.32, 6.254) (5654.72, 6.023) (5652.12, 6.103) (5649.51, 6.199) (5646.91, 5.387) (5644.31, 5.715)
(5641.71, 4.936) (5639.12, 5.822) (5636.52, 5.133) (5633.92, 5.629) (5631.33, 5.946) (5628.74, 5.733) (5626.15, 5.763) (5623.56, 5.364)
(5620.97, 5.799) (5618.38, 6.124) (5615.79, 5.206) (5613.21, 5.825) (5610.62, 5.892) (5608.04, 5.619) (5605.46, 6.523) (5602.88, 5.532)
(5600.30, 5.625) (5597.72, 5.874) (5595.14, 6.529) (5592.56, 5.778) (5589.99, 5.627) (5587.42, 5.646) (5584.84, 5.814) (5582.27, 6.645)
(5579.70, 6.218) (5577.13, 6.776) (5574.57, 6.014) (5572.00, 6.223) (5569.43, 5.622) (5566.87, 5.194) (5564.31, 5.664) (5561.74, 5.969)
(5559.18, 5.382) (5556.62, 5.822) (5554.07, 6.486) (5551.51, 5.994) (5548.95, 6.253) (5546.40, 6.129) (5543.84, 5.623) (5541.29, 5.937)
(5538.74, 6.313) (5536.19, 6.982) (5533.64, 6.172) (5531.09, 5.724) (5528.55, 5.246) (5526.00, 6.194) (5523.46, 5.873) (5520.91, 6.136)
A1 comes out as 1.06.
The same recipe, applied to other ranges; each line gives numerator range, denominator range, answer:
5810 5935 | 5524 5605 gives 0.99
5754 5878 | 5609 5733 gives 1.07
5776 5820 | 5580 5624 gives 1.06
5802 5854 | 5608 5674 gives 1.09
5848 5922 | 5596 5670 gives 0.99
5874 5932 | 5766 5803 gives 0.93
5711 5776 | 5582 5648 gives 1.05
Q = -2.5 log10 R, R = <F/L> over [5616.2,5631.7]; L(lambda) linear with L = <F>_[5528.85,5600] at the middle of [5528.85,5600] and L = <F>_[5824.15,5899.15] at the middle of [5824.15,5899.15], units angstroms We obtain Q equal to 0.038 mag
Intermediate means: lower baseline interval 6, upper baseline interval 5.75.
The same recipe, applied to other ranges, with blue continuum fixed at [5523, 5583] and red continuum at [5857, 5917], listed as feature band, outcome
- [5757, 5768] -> -0.09 mag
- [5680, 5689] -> 0.04 mag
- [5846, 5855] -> -0.05 mag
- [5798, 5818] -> -0.13 mag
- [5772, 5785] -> -0.05 mag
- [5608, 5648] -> 0.06 mag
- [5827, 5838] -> -0.12 mag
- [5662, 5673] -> 0.01 mag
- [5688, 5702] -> 0.02 mag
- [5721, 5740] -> -0.05 mag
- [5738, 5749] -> -0.04 mag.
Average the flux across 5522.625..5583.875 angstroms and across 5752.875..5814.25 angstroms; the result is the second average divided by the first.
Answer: 1.02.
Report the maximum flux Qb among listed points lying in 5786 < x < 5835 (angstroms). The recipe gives 6.921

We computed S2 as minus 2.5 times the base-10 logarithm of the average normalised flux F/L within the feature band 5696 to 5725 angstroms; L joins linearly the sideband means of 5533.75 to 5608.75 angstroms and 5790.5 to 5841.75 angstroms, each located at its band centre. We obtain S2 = 0.09 mag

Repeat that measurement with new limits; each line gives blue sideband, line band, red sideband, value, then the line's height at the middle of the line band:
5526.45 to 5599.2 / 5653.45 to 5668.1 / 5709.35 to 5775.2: 0.045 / 5.99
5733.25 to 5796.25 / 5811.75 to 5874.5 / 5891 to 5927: -0.045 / 5.85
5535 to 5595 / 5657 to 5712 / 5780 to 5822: 0.075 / 6.14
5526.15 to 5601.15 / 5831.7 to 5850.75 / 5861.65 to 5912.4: -0.092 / 5.64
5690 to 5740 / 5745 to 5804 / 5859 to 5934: -0.054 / 5.78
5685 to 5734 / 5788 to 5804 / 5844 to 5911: -0.102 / 5.69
